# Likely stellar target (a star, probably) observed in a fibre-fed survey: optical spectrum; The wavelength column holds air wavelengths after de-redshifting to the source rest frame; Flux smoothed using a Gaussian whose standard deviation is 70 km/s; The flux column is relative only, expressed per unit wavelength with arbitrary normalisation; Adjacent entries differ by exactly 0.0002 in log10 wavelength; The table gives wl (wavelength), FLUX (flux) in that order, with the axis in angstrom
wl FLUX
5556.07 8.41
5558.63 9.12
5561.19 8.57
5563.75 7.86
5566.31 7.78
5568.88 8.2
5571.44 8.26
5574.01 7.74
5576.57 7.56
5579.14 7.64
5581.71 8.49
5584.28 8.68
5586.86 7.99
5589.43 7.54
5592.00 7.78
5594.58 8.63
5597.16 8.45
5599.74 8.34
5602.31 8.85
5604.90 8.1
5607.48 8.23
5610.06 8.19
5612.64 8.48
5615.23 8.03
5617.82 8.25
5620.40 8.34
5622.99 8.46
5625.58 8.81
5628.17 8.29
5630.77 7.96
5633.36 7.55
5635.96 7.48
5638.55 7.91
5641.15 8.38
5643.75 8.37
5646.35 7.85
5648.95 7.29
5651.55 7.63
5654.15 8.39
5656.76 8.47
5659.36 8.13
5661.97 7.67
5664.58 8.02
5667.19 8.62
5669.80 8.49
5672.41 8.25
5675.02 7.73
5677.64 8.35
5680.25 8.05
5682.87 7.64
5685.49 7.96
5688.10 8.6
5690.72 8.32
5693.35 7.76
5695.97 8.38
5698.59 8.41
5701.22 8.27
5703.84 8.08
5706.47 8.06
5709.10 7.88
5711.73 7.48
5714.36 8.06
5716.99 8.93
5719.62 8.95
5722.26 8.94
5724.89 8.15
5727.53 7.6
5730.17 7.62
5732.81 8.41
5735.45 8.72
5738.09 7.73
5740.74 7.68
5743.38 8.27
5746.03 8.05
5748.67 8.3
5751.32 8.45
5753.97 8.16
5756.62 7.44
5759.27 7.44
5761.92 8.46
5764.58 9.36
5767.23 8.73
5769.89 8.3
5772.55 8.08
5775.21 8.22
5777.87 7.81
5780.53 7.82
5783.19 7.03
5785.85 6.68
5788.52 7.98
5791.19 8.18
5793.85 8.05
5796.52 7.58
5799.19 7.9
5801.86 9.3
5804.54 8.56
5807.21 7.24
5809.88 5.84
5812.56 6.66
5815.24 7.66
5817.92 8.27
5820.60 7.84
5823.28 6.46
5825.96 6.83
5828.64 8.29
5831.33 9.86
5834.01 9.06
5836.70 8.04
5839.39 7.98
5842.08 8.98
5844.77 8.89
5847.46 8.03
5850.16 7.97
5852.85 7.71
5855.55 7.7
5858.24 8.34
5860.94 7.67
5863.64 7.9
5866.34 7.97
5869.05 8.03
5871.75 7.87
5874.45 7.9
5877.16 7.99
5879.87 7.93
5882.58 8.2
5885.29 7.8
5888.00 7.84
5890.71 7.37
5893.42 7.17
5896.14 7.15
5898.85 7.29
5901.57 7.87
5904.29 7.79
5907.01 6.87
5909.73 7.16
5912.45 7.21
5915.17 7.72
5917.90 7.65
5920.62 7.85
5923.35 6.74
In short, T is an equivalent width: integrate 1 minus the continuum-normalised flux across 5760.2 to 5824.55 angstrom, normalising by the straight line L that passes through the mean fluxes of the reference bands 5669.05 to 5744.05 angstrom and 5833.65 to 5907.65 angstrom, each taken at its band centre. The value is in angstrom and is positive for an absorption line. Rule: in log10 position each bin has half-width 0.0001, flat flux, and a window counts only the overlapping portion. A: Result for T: 1.5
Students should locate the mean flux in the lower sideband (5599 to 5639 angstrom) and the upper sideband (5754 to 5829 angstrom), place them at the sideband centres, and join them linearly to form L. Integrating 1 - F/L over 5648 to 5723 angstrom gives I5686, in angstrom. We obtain -1.12 angstrom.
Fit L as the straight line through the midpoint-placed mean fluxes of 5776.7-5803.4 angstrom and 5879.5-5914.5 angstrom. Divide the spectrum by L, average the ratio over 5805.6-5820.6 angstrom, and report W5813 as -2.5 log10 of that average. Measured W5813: 0.079 mag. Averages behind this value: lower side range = 7.84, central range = 7.22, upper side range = 7.5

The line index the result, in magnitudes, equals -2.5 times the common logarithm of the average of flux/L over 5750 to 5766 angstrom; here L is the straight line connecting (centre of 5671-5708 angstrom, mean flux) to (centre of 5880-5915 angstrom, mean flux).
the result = -0.04 mag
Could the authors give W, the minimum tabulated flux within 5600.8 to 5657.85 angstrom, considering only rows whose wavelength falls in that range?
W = 7.29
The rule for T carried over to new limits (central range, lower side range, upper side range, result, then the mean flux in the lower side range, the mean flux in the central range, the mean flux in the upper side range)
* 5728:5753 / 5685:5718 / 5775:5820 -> -0.5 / 8.17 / 8.12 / 7.68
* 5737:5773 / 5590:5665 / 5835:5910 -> -0.9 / 8.14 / 8.18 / 7.85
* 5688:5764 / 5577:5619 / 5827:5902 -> -0.4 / 8.21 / 8.16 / 8.02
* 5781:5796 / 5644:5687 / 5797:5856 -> 0.7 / 8.05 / 7.6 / 7.96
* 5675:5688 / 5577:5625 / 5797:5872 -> 0.2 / 8.24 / 8.03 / 7.96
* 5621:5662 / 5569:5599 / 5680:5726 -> 0.5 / 8.08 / 8.06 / 8.22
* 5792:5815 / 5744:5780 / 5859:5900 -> 1.1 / 8.21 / 7.65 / 7.75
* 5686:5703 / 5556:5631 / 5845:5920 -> -0.4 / 8.24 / 8.27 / 7.73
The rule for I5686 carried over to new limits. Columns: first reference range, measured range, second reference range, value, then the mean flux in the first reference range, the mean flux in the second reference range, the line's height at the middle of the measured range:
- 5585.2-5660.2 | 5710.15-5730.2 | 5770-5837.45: -0.71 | 8.15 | 7.82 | 7.97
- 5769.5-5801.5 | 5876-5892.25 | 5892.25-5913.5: -0.98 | 7.83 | 7.32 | 7.4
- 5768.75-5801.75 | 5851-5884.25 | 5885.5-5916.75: -1.71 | 7.86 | 7.42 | 7.55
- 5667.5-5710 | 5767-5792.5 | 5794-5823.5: -0.28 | 8.15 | 7.63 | 7.76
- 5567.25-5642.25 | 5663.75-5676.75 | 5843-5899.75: -0.24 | 8.16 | 7.86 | 8.08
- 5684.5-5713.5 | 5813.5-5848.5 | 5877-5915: -1.94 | 8.11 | 7.54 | 7.73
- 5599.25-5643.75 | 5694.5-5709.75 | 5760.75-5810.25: -0.15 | 8.22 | 7.99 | 8.11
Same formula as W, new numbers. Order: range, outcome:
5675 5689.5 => 7.64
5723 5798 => 6.68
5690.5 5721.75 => 7.48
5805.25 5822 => 5.84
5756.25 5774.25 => 7.44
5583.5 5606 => 7.54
